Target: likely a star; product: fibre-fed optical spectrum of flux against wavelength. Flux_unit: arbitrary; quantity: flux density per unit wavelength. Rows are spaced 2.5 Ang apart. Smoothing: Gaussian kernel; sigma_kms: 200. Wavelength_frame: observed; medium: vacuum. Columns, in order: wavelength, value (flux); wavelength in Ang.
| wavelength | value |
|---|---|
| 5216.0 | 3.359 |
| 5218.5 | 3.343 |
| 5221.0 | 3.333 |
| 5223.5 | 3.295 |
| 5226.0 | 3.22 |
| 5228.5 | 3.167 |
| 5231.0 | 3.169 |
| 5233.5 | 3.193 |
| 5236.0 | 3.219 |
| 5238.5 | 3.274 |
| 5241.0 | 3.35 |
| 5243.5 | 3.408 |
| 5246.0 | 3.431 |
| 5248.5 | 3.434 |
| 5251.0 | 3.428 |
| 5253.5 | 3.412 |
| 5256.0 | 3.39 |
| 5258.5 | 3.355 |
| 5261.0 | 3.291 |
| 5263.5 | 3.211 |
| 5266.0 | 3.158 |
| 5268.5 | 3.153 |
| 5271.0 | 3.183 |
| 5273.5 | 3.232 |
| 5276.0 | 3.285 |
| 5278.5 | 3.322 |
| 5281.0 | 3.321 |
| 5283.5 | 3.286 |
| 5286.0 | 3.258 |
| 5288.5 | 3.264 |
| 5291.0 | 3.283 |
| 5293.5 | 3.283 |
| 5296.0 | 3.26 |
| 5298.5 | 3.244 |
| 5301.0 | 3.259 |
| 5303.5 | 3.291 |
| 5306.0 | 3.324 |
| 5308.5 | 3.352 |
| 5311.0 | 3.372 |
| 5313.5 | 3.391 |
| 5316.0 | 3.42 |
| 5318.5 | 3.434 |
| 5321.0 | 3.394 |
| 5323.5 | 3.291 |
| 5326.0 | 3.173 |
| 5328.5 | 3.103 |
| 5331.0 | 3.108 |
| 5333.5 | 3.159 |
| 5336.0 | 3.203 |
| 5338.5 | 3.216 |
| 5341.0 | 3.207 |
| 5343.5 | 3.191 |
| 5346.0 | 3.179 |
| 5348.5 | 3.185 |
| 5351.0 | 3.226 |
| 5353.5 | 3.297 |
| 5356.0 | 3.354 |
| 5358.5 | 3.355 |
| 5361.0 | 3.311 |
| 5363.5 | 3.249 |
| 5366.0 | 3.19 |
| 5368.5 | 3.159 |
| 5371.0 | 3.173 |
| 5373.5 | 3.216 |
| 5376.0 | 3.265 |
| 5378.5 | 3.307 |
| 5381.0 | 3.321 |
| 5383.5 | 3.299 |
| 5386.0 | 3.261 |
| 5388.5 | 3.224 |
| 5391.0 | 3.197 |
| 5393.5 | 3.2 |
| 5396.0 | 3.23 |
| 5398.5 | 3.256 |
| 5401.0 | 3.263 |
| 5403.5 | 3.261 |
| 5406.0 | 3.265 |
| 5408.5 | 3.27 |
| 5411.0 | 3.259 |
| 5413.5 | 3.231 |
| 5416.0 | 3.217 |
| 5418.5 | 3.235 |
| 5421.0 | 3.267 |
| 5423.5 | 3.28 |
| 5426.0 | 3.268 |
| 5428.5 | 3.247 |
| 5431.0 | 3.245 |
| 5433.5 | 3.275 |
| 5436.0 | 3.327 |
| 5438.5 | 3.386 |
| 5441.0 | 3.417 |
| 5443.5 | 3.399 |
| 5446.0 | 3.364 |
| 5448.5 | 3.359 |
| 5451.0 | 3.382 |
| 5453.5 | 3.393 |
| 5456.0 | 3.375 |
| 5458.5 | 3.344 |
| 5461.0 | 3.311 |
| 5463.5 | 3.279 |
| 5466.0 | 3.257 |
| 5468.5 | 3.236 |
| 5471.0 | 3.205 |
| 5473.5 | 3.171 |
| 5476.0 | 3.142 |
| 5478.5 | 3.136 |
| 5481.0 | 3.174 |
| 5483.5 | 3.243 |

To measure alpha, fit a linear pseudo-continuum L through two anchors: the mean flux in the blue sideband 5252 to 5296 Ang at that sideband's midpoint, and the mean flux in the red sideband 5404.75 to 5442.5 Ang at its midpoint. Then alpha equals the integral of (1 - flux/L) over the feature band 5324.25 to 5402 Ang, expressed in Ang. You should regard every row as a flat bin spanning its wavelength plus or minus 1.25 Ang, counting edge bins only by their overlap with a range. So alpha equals 1.2 Ang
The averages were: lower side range 3.28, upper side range 3.28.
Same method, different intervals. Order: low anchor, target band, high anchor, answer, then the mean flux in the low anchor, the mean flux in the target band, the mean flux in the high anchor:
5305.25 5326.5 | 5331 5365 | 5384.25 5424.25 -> 0.8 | 3.36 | 3.24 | 3.24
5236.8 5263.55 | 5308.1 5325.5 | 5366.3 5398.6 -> -0.4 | 3.37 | 3.37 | 3.24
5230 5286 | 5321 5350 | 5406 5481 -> 0.9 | 3.3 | 3.19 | 3.28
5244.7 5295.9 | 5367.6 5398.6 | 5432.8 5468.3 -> 0.8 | 3.3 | 3.24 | 3.35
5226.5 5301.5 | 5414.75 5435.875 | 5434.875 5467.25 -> 0.5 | 3.28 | 3.26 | 3.35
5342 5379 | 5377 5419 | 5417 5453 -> 0.4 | 3.24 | 3.25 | 3.32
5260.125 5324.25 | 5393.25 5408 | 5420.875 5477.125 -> 0.2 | 3.29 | 3.25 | 3.3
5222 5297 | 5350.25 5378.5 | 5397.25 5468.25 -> 0.3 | 3.28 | 3.26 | 3.3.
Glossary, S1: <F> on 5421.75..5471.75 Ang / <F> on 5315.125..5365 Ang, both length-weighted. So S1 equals 1.0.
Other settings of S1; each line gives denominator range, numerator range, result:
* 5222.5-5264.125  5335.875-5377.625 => 0.98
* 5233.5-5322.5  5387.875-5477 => 0.99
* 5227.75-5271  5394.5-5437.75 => 0.99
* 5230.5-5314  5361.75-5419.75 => 0.98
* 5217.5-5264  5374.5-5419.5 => 0.98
